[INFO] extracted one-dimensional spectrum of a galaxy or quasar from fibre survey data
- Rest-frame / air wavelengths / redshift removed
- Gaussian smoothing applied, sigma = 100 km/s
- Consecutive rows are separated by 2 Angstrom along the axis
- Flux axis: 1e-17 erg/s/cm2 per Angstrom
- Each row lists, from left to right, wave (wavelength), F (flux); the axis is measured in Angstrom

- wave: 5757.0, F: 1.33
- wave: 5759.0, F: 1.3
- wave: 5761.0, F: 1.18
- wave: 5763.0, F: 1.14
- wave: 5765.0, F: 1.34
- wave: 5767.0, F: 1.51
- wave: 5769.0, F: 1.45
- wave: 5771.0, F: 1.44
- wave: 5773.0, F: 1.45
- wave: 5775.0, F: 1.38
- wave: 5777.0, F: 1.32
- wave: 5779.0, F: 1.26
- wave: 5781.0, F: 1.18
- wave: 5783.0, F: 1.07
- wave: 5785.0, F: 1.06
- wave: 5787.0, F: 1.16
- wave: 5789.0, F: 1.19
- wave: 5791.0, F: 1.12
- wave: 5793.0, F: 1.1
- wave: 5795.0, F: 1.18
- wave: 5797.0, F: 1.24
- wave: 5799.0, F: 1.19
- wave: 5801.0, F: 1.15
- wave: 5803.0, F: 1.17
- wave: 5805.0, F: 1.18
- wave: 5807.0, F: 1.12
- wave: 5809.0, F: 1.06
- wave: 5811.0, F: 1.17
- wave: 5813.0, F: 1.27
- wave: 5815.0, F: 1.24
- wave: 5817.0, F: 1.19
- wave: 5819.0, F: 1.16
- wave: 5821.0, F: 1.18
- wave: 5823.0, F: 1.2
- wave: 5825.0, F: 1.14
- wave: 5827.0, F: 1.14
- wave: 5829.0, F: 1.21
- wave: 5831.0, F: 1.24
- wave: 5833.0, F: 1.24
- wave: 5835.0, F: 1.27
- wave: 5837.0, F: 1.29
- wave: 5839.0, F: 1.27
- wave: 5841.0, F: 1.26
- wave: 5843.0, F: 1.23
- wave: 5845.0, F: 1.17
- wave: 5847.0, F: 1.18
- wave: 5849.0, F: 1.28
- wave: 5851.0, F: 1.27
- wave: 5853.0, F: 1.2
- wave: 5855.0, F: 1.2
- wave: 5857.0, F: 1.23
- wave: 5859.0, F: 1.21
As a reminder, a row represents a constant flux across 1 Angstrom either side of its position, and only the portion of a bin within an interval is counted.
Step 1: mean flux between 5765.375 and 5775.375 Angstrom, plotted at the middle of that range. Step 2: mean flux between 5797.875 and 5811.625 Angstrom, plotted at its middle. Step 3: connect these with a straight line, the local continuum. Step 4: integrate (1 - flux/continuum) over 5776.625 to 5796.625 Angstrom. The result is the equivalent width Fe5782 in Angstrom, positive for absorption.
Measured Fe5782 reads 2.18 Angstrom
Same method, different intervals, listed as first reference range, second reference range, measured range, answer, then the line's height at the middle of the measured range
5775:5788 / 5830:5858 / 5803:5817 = 0.44 Angstrom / 1.21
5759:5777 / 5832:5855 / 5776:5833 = 5.41 Angstrom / 1.3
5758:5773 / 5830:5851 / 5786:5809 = 2.52 Angstrom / 1.3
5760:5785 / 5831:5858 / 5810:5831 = 1.10 Angstrom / 1.26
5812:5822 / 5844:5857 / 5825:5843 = -0.31 Angstrom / 1.21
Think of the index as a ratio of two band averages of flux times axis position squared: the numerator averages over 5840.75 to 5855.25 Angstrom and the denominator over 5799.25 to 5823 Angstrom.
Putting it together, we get 1.06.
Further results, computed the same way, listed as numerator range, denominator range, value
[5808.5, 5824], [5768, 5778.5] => 0.86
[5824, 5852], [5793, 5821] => 1.06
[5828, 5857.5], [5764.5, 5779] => 0.90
